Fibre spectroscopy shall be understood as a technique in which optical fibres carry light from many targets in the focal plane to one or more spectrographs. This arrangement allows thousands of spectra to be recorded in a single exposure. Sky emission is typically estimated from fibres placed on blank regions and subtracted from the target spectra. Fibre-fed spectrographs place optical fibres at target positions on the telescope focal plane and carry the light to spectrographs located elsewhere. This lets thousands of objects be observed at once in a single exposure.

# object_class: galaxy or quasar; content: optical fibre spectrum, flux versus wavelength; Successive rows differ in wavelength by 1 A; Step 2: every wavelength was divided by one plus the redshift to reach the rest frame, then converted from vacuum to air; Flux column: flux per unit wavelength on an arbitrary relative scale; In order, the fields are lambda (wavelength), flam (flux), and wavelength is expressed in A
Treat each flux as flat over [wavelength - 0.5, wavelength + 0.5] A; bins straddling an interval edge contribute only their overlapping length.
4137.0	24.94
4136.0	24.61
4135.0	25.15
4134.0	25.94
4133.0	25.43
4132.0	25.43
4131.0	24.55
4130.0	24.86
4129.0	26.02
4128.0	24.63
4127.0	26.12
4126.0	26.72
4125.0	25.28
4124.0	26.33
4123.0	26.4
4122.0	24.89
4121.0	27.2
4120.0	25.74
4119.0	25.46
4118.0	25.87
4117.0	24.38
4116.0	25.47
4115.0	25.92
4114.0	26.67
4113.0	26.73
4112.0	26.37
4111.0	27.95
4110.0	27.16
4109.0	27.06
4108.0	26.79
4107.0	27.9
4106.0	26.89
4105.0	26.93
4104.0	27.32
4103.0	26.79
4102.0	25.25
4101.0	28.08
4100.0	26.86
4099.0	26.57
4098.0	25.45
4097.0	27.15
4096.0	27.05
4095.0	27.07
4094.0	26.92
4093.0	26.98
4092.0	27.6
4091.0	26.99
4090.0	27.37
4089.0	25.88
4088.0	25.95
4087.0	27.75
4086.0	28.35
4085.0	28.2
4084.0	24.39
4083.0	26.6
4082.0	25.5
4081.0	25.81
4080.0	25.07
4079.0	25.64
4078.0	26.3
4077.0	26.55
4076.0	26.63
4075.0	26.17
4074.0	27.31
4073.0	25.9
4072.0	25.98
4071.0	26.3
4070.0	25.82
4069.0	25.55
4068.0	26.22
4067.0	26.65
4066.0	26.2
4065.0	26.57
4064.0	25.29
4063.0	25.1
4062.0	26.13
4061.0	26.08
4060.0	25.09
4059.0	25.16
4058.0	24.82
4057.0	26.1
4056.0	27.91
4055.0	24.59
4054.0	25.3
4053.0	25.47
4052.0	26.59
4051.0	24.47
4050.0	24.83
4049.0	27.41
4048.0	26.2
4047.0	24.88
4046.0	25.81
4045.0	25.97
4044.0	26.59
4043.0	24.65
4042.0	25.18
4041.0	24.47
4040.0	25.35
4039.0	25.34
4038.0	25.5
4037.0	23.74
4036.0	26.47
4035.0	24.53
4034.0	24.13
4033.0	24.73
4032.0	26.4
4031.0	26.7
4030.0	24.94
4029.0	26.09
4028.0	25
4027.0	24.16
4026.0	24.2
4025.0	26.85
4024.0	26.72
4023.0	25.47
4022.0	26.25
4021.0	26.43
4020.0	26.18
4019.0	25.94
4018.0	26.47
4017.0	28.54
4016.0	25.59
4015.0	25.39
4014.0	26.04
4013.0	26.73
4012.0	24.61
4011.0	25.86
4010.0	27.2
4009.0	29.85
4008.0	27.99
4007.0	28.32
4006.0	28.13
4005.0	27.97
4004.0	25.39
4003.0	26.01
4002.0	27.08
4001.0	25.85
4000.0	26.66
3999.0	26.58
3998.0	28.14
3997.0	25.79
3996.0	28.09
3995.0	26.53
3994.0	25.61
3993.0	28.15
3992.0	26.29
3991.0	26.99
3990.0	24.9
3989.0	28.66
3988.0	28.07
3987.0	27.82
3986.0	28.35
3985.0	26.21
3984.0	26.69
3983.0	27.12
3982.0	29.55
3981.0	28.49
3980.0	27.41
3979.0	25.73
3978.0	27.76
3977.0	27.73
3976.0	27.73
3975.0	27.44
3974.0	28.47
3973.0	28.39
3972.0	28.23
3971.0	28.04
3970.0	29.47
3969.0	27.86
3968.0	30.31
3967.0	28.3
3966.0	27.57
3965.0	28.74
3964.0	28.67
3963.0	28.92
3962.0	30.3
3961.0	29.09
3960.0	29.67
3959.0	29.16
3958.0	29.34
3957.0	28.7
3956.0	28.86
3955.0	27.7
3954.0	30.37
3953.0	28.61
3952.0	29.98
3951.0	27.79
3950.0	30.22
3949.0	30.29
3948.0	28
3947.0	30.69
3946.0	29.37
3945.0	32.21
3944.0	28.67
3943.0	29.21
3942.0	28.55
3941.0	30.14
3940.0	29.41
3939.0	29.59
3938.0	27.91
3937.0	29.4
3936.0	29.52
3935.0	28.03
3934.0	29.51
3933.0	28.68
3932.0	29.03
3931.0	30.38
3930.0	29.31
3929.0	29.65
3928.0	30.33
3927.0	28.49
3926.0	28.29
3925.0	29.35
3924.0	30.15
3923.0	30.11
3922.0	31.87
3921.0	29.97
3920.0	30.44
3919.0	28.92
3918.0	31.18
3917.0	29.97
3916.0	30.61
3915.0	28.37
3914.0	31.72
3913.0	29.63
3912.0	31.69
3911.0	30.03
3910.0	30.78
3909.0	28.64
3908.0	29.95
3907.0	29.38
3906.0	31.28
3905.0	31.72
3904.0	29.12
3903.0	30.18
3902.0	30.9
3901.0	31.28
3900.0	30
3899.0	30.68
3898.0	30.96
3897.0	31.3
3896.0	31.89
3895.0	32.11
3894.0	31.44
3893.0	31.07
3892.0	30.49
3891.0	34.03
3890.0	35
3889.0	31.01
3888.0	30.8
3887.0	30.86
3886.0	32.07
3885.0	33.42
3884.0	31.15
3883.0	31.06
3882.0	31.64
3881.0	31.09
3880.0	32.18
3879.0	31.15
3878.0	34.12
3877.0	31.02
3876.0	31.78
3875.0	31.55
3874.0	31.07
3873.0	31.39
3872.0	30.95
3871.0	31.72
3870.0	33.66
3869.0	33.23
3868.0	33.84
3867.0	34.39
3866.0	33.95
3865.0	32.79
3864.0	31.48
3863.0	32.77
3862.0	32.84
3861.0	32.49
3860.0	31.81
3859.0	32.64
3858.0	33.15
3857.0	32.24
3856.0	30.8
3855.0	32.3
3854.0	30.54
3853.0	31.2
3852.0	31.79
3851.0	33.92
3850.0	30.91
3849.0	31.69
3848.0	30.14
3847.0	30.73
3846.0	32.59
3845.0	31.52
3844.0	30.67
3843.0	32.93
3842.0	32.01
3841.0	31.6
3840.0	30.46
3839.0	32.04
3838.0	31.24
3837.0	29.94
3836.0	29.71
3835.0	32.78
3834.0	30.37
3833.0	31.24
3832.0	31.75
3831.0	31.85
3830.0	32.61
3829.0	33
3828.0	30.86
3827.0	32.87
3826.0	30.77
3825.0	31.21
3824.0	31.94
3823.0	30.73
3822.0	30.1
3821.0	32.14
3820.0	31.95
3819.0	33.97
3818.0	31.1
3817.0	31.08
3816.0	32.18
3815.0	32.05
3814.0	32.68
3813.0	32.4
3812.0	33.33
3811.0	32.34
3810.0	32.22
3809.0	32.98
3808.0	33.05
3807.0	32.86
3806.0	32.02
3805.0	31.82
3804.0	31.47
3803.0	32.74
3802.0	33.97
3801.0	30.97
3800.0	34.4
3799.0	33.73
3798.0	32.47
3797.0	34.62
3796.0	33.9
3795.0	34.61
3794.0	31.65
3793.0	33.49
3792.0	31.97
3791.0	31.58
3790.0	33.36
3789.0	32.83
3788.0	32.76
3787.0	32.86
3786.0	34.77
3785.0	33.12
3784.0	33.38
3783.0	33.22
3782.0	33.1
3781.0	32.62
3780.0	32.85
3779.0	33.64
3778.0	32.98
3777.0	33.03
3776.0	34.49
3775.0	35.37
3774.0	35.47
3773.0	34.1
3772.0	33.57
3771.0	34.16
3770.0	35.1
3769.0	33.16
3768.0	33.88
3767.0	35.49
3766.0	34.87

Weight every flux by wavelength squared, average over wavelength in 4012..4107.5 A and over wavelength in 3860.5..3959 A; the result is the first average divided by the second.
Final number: 0.9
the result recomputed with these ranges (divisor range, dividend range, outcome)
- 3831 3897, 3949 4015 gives 0.93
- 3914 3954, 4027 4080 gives 0.92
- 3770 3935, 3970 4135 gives 0.92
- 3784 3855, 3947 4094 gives 0.92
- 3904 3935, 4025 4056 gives 0.90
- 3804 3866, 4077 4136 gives 0.95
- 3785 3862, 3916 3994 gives 0.96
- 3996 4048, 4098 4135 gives 1.05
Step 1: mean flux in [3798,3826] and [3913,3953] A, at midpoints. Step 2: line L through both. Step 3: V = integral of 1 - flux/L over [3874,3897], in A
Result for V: -0.9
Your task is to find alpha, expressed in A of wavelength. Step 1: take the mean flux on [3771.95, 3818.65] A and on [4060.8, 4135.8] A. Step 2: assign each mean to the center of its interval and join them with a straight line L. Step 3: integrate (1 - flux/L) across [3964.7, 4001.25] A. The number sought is 1.6 A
